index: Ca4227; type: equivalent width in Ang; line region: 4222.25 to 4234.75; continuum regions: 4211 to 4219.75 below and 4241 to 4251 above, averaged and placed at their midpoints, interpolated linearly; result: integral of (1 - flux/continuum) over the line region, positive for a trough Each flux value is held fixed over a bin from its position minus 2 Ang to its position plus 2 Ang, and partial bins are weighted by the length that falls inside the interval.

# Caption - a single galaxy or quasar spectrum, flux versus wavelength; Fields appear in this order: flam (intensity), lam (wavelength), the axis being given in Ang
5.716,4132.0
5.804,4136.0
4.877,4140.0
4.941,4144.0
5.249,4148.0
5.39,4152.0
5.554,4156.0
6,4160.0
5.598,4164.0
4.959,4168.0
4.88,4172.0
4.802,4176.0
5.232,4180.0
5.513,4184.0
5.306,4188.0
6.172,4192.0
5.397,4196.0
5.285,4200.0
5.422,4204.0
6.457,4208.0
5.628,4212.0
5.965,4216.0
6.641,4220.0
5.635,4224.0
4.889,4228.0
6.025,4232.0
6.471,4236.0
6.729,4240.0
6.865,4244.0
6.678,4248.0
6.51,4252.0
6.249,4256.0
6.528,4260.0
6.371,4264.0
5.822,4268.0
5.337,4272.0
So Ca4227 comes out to 1.47 Ang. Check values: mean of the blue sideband 5.98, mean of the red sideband 6.74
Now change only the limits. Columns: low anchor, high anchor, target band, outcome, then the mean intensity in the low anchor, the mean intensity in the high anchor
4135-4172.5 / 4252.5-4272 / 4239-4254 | -1.60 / 5.33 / 6.17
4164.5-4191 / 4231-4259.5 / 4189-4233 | 0.56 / 5.18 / 6.52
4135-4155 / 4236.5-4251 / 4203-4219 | 0.72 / 5.24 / 6.71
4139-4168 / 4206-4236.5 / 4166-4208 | 2.22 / 5.36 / 5.94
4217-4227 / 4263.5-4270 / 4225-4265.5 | -2.01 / 6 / 6.03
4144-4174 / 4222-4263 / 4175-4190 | 0.97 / 5.35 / 6.26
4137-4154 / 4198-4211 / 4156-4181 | 0.45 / 5.15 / 5.71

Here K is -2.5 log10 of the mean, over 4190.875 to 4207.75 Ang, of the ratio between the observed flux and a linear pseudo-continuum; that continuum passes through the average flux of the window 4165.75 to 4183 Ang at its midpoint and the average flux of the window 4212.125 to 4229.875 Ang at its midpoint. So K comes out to -0.042 mag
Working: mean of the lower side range 5.01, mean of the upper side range 5.77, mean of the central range 5.63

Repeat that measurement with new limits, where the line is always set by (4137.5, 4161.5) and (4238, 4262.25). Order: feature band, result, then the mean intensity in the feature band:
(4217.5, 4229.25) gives 0.08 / 5.79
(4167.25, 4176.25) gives 0.15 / 4.88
